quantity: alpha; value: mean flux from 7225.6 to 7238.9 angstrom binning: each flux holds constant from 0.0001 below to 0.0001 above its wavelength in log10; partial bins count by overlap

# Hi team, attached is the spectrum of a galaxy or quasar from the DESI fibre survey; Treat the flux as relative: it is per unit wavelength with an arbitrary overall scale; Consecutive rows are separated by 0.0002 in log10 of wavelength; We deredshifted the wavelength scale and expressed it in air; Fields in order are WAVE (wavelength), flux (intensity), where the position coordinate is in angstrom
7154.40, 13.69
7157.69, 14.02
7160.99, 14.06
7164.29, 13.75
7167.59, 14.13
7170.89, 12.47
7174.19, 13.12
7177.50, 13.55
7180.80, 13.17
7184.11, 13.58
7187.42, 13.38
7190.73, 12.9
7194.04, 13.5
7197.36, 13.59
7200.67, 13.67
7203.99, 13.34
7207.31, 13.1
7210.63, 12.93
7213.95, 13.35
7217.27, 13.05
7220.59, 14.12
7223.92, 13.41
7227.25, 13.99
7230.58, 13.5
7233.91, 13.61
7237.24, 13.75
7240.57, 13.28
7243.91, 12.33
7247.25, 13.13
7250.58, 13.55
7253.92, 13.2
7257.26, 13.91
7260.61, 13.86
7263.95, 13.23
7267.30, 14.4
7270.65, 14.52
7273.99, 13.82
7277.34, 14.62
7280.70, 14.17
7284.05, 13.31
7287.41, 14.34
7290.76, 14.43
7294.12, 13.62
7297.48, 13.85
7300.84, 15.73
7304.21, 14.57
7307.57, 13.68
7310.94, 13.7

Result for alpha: 13.7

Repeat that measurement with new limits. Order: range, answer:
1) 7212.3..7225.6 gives 13.5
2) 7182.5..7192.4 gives 13.3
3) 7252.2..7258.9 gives 13.6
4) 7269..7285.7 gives 14.1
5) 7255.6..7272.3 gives 14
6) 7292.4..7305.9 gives 14.4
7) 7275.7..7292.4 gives 14.2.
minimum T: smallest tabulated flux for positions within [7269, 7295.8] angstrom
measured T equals 13.31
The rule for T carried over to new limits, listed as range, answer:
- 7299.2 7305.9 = 14.57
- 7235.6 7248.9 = 12.33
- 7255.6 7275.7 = 13.23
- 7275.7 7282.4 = 14.17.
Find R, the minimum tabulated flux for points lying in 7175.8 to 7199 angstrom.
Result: 12.9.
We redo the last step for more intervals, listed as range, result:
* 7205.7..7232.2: 12.93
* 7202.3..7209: 13.1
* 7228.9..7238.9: 13.5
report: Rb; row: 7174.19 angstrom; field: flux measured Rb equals 13.12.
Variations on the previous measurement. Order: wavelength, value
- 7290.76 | 14.43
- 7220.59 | 14.12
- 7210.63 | 12.93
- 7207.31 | 13.1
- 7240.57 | 13.28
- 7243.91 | 12.33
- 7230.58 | 13.5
